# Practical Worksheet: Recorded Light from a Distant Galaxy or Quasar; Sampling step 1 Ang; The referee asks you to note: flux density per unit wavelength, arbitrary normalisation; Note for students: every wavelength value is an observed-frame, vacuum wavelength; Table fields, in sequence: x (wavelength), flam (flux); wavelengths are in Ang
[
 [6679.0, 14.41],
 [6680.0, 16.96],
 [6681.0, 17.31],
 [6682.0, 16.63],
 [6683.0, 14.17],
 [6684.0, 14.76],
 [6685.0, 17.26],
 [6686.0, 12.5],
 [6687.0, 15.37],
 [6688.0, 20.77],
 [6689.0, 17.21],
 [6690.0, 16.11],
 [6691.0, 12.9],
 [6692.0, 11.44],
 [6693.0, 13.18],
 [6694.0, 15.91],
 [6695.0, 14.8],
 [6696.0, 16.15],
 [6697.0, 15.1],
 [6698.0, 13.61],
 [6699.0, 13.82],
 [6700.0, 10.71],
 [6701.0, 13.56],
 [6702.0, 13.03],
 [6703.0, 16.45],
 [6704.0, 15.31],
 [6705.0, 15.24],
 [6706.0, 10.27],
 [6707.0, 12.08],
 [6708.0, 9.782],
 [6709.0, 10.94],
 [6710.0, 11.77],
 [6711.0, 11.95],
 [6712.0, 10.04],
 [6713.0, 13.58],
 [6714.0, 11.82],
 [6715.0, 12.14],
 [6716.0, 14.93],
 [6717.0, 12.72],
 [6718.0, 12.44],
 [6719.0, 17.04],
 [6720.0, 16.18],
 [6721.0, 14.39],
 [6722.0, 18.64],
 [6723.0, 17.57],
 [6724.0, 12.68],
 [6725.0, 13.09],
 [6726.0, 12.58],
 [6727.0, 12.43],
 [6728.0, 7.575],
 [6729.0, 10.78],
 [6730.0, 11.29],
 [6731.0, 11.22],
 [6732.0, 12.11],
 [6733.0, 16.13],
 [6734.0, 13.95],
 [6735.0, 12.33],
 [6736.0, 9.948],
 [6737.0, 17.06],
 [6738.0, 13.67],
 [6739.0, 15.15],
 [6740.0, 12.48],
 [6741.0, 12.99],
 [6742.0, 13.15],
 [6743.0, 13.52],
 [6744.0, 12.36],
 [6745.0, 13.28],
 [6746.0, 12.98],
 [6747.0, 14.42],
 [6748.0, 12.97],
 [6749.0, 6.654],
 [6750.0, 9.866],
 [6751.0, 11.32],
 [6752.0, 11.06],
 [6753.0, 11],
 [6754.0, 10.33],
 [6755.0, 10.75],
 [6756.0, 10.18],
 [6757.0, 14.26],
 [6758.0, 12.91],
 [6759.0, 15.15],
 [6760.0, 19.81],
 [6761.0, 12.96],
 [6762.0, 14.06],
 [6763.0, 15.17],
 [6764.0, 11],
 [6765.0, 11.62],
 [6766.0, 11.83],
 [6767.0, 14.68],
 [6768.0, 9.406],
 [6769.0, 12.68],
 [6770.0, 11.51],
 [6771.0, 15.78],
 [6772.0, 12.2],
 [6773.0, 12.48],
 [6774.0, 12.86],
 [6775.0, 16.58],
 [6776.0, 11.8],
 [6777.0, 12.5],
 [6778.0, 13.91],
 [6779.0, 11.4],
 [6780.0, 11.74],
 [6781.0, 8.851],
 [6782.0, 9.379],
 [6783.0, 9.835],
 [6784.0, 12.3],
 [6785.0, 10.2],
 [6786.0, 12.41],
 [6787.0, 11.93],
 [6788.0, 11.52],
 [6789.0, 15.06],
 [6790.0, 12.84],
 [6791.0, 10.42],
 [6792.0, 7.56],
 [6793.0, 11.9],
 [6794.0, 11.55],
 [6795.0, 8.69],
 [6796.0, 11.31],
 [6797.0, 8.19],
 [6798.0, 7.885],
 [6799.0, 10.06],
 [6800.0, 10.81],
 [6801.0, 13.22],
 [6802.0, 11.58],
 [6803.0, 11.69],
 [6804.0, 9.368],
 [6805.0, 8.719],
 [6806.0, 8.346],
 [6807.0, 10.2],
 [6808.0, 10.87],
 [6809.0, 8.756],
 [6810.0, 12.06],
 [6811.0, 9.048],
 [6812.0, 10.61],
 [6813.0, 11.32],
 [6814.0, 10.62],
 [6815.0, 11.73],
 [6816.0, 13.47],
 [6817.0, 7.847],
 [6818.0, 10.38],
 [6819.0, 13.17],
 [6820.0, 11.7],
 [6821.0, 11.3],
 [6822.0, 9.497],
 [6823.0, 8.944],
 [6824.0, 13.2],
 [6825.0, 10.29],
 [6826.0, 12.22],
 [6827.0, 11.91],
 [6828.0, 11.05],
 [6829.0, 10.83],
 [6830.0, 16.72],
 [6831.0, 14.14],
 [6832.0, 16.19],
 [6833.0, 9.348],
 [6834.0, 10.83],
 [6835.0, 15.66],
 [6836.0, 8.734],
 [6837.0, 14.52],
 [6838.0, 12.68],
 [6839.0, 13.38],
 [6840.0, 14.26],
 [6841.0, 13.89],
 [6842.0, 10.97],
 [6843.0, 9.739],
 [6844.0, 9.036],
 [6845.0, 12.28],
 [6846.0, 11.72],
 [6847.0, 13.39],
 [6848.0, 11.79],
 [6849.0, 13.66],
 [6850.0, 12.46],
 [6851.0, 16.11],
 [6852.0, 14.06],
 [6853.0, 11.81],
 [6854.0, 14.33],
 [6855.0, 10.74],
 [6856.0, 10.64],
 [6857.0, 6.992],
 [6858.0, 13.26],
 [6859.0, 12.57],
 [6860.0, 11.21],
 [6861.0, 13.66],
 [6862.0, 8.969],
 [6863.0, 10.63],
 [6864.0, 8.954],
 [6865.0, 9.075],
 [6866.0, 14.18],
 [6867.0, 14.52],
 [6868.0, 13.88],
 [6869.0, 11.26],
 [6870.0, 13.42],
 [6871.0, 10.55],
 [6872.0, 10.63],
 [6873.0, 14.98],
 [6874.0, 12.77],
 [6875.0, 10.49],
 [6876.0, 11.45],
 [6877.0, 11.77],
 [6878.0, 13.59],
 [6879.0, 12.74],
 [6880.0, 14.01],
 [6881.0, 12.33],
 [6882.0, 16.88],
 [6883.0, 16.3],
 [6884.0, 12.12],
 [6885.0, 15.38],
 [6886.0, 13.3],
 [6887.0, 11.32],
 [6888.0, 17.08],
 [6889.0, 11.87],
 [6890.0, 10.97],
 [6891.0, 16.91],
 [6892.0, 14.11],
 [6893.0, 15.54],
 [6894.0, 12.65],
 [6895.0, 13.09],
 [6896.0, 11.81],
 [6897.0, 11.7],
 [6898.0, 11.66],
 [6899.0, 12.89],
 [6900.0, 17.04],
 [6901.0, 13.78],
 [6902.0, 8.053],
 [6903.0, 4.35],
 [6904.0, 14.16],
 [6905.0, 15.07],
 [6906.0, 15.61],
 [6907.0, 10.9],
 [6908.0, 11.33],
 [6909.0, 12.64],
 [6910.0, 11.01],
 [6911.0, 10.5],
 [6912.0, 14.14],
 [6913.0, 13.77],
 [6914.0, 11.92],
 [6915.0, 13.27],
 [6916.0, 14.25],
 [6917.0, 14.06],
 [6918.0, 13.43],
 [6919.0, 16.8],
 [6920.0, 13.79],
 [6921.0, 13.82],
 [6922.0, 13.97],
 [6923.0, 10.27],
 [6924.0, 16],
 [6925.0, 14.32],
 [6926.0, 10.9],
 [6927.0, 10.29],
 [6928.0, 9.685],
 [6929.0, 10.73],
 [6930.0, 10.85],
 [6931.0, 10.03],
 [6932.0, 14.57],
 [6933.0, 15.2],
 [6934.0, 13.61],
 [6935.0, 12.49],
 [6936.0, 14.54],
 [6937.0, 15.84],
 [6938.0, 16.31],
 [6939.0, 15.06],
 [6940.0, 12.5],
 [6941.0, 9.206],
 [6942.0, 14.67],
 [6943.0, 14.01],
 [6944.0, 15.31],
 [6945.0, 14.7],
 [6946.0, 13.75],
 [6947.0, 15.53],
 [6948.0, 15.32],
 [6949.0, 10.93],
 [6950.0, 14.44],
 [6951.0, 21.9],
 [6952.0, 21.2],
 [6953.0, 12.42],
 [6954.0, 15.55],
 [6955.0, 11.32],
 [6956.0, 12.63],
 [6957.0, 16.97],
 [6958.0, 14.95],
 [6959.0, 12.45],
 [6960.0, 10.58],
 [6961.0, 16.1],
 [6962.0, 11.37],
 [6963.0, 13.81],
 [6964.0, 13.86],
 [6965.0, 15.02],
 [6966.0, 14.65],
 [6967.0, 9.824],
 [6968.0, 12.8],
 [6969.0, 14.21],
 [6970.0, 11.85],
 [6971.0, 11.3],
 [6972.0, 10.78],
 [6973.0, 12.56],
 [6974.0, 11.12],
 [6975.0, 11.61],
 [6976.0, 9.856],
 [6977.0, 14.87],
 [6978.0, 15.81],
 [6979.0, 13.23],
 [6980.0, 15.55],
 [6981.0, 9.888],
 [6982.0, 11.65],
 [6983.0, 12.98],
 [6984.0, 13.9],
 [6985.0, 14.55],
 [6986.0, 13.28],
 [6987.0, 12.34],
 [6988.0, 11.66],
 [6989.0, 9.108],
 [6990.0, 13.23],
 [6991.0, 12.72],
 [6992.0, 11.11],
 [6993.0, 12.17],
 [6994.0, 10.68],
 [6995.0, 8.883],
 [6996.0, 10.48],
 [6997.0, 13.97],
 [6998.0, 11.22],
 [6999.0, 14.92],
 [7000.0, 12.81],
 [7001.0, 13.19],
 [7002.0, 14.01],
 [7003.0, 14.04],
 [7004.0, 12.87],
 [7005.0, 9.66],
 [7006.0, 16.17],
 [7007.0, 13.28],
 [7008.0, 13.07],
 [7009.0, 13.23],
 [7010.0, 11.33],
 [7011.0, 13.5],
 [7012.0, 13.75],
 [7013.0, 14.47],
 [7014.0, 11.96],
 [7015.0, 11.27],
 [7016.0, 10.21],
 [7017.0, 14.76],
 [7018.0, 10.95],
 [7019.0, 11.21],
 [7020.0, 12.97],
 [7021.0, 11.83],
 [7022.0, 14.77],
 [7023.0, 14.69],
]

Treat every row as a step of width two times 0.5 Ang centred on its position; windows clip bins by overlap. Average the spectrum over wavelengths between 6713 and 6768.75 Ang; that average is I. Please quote 13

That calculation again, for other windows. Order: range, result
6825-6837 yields 12.5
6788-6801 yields 10.7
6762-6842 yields 11.6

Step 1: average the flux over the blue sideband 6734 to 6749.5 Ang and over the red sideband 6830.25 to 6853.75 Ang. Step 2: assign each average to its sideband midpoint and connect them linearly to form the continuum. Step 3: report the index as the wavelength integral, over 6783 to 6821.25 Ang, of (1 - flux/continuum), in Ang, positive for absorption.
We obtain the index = 6.0 Ang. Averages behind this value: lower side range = 12.9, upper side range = 12.7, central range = 10.8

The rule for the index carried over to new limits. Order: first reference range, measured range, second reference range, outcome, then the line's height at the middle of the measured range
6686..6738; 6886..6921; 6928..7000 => 0.73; 13.3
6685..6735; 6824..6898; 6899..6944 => 3.14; 13.1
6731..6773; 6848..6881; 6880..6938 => 2.15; 13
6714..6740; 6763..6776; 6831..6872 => 0.24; 13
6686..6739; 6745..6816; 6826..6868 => 7.17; 12.9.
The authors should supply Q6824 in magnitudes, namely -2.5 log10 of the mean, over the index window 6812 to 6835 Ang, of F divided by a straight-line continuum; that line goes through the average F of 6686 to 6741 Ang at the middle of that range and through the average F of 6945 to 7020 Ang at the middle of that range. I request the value 0.140 mag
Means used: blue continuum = 13.6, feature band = 11.7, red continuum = 13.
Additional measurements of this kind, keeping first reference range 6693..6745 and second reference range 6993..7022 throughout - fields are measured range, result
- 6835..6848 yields 0.07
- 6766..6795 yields 0.11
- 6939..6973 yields -0.09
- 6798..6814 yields 0.25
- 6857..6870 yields 0.11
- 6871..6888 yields -0.02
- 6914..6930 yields -0.01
